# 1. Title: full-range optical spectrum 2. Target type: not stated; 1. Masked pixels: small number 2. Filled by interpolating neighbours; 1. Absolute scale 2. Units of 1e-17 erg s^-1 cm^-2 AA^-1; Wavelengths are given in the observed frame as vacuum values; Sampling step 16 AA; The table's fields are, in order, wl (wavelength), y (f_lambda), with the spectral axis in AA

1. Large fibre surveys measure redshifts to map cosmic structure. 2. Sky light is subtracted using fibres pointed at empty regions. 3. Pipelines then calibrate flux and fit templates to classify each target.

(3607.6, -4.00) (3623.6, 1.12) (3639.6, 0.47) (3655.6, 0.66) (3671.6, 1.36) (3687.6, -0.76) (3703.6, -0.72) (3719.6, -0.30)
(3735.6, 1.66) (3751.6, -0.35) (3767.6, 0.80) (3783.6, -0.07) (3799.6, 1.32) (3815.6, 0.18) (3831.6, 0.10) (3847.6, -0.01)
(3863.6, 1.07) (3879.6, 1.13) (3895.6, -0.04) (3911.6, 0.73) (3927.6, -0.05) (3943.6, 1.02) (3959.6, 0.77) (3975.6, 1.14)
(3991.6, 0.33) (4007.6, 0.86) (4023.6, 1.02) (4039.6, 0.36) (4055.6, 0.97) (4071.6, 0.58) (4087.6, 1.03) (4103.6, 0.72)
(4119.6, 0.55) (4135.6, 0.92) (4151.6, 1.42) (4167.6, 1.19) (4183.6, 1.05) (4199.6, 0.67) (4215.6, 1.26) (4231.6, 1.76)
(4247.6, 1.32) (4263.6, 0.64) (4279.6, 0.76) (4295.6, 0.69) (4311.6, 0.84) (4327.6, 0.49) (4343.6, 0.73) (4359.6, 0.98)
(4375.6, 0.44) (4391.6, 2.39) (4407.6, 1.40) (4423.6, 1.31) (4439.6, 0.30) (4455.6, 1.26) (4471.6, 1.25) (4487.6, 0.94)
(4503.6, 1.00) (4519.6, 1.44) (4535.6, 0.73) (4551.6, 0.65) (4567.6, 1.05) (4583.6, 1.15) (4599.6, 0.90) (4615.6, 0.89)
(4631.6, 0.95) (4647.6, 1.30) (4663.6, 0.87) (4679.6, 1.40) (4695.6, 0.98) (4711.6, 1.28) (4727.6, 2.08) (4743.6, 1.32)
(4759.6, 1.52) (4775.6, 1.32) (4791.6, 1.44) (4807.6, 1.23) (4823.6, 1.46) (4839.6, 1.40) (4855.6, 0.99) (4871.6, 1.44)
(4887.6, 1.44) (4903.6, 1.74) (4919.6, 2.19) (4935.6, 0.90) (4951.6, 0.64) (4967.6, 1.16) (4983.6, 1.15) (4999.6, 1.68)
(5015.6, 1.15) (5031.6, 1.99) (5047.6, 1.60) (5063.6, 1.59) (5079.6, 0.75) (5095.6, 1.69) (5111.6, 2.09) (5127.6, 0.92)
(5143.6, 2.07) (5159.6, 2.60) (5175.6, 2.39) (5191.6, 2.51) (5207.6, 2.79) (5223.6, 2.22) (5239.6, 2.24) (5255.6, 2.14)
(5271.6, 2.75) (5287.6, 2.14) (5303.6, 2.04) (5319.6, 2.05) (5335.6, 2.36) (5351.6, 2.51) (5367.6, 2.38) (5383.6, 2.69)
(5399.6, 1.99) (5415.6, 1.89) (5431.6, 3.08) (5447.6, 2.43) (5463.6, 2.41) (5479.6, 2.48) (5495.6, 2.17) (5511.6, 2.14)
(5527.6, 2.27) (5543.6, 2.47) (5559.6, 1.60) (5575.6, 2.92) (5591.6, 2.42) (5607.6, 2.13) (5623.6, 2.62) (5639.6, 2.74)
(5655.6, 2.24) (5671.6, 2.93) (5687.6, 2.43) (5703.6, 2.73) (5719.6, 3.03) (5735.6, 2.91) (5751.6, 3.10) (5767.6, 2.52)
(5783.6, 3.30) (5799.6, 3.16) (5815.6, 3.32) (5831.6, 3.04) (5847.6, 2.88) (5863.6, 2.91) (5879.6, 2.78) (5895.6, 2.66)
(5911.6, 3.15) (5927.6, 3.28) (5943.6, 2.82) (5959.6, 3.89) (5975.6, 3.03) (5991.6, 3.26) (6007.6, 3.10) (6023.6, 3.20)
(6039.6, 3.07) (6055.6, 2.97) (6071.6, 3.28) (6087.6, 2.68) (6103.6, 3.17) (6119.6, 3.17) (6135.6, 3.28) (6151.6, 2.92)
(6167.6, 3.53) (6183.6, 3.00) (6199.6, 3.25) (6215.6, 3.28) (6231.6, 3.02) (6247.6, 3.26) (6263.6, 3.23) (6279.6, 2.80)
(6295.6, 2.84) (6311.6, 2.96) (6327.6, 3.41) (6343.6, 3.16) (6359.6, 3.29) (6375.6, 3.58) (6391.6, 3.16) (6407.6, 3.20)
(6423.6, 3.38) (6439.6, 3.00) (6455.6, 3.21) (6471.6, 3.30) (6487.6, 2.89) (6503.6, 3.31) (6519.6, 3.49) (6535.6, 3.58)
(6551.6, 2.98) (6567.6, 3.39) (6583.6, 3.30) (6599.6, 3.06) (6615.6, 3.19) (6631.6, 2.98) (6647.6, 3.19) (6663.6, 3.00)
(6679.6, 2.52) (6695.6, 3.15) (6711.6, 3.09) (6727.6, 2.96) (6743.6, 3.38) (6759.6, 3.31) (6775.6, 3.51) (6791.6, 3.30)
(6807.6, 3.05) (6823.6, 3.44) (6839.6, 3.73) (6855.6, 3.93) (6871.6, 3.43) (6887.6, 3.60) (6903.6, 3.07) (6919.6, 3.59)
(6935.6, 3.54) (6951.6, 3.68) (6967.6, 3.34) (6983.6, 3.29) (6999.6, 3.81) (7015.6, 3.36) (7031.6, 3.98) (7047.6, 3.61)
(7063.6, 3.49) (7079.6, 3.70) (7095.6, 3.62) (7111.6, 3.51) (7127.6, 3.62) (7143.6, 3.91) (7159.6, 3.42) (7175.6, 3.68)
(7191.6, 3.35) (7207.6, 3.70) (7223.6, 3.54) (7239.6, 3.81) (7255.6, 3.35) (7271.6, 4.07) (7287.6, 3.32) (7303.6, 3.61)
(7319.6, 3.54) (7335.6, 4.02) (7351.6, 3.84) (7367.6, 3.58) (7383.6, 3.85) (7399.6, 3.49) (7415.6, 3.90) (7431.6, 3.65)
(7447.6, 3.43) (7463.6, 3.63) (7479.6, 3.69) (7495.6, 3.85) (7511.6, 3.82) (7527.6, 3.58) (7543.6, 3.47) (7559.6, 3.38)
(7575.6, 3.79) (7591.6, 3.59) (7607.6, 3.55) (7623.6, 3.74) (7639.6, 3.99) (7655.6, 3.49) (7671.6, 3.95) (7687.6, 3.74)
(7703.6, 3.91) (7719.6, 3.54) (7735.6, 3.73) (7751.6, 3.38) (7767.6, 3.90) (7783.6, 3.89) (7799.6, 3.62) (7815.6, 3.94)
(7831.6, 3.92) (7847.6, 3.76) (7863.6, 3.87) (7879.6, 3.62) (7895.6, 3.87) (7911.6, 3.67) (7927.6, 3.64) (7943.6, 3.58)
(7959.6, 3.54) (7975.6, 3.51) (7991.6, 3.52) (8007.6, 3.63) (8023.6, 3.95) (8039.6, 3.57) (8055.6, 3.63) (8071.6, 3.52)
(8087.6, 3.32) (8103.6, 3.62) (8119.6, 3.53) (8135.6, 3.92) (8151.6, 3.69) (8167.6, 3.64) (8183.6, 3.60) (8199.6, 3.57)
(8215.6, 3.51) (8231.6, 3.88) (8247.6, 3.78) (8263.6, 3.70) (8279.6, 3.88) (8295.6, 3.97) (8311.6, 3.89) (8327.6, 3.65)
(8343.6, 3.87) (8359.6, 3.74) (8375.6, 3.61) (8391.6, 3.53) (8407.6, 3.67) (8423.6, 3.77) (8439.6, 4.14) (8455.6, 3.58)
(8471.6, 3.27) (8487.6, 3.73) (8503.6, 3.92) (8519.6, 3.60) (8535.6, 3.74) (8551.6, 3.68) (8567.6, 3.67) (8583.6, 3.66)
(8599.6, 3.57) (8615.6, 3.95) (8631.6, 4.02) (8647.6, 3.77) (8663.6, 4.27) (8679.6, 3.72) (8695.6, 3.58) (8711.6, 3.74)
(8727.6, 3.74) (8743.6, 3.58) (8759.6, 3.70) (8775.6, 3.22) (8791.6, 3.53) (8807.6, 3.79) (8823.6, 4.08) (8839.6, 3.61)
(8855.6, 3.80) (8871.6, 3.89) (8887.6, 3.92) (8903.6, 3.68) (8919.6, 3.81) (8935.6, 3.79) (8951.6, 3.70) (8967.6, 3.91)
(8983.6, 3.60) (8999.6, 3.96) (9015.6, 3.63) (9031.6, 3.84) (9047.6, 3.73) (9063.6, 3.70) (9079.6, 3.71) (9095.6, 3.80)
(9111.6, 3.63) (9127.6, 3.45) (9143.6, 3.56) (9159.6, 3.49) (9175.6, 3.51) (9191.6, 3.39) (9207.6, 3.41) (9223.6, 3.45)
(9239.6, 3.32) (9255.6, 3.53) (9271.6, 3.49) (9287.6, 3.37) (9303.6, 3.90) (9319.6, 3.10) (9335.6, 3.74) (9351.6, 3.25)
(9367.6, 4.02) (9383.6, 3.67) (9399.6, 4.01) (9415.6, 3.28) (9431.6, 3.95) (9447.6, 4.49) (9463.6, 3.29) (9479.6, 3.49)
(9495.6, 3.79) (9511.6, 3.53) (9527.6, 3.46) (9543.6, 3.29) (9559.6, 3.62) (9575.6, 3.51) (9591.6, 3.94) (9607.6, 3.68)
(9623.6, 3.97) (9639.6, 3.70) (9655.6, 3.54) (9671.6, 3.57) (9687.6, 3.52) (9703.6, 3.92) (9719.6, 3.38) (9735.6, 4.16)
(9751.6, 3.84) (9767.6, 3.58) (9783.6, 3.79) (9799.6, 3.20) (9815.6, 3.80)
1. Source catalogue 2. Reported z 0.29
